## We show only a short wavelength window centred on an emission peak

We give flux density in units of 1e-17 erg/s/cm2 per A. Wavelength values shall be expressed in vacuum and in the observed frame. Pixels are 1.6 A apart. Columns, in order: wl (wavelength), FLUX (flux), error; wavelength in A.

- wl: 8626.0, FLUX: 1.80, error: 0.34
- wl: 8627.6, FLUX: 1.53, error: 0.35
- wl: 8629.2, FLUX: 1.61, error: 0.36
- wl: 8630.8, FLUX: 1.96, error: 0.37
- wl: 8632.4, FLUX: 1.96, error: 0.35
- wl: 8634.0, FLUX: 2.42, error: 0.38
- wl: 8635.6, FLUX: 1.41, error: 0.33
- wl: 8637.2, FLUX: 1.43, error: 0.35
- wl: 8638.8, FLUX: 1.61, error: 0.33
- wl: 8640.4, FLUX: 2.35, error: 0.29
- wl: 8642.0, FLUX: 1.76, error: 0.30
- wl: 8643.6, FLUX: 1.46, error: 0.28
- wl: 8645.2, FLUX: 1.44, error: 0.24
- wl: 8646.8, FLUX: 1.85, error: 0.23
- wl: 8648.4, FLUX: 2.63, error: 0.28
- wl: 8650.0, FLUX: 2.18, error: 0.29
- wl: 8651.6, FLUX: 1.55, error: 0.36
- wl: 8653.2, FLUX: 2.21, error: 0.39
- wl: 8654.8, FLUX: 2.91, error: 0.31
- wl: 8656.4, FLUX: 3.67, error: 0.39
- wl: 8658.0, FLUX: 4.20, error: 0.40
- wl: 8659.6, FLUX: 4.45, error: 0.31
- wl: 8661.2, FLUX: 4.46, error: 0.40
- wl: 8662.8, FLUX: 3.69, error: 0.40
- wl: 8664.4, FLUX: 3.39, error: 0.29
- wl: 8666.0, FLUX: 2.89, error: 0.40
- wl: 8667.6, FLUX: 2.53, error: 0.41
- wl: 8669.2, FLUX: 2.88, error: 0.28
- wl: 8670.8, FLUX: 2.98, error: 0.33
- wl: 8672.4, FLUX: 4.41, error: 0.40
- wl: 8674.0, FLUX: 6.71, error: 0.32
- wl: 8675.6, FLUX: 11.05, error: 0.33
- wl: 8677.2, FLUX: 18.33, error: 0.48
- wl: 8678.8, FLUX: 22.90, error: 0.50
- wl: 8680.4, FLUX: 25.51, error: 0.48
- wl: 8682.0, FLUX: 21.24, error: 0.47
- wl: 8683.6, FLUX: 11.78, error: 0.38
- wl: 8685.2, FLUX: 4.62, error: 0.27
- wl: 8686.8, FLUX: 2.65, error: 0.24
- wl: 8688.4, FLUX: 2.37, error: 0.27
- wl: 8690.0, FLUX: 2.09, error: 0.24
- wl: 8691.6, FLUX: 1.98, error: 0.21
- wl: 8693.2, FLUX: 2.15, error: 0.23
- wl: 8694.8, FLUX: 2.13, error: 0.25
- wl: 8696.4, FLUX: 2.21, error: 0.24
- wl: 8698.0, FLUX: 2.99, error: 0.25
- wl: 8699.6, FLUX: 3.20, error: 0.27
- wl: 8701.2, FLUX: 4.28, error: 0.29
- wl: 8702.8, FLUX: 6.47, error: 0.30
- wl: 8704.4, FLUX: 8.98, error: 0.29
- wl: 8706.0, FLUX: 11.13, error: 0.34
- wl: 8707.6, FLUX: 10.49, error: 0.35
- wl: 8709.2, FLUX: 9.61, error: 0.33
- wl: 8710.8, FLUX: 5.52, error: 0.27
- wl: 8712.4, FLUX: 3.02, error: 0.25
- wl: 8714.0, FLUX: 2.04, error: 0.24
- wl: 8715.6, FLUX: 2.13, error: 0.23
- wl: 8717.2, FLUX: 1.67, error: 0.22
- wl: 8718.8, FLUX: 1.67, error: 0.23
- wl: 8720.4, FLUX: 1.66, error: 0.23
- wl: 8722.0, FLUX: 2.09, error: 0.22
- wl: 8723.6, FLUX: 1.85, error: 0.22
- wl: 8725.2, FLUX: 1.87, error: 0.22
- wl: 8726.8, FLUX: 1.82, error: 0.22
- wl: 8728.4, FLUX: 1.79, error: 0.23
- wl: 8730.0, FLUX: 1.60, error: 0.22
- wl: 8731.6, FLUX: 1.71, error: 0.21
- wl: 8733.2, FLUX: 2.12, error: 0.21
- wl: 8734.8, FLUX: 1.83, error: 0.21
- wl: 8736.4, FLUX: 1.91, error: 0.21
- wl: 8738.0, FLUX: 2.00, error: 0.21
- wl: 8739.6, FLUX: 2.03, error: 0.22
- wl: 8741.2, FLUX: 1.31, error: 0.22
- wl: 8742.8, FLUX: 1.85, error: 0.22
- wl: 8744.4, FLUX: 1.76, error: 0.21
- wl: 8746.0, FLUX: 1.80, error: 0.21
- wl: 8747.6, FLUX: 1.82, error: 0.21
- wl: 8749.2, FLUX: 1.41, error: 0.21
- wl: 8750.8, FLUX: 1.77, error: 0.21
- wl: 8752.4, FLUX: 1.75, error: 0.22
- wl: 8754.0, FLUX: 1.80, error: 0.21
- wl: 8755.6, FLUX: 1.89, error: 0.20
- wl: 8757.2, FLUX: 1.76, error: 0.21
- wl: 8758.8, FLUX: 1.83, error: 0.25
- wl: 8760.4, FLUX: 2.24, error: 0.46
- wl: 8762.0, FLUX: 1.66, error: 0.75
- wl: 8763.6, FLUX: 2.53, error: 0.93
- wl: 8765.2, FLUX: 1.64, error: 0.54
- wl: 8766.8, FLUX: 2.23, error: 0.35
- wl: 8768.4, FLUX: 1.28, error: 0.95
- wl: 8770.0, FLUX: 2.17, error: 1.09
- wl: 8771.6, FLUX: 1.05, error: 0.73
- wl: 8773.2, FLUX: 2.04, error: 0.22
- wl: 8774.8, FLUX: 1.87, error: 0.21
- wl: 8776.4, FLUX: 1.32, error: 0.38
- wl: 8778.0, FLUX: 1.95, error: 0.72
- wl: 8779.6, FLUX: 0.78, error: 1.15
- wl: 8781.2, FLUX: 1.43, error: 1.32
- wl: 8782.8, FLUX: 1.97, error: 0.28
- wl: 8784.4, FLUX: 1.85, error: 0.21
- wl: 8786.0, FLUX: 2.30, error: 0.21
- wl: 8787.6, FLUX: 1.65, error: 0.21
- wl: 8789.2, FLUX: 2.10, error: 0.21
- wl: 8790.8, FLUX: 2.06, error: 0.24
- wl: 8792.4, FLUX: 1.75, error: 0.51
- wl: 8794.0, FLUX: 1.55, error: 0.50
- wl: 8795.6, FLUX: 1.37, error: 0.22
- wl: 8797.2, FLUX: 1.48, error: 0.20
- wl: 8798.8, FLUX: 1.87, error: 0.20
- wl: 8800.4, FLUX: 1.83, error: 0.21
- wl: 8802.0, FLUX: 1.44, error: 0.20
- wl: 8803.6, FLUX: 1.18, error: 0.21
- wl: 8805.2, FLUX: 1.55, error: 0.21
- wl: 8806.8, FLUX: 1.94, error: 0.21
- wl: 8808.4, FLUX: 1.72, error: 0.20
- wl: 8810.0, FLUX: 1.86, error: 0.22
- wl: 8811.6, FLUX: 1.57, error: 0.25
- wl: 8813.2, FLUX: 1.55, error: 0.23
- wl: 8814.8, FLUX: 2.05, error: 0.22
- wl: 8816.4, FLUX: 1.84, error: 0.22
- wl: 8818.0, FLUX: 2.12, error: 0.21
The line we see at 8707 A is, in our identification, [N II]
